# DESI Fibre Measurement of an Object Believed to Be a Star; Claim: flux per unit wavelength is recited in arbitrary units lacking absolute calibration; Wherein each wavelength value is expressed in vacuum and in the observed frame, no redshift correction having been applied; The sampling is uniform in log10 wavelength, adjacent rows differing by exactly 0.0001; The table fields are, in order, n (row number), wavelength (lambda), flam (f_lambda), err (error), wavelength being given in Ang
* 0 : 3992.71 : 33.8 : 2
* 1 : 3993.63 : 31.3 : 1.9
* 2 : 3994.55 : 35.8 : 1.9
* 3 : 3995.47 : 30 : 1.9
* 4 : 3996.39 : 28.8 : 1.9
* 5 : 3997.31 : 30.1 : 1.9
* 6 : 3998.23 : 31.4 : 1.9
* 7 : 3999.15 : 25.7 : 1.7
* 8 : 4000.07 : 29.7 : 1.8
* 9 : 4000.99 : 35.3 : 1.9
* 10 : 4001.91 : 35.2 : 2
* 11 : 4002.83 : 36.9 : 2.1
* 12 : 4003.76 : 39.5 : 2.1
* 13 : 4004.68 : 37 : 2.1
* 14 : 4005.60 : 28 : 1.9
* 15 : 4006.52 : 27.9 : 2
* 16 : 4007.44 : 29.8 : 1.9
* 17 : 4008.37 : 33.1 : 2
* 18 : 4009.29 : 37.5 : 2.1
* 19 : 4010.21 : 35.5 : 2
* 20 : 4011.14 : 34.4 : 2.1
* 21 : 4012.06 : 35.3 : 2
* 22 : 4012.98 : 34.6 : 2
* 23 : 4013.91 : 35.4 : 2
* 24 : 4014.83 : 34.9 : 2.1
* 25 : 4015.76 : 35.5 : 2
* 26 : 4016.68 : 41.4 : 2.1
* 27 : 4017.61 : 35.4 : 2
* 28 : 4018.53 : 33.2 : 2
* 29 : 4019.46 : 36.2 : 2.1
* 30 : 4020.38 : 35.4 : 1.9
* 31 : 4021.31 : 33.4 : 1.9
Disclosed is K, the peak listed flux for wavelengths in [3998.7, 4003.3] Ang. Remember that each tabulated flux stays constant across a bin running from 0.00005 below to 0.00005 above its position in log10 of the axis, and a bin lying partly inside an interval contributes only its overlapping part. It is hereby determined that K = 36.9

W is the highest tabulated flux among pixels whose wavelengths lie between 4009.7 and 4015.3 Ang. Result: 35.5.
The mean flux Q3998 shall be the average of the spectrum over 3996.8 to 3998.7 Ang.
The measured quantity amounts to 30.7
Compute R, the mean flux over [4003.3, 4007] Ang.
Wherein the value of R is 33.2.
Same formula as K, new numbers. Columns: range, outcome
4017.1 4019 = 35.4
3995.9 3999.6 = 31.4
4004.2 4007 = 37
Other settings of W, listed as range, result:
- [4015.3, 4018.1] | 41.4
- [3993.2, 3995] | 35.8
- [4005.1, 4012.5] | 37.5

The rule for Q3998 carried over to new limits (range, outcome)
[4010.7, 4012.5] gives 34.9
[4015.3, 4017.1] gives 38.5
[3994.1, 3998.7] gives 31.2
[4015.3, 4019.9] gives 36.3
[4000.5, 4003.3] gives 35.7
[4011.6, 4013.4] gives 35.1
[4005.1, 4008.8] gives 29.8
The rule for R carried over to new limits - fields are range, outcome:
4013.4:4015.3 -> 35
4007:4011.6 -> 34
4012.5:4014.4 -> 35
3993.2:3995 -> 33.6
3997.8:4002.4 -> 31.5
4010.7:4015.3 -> 34.9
